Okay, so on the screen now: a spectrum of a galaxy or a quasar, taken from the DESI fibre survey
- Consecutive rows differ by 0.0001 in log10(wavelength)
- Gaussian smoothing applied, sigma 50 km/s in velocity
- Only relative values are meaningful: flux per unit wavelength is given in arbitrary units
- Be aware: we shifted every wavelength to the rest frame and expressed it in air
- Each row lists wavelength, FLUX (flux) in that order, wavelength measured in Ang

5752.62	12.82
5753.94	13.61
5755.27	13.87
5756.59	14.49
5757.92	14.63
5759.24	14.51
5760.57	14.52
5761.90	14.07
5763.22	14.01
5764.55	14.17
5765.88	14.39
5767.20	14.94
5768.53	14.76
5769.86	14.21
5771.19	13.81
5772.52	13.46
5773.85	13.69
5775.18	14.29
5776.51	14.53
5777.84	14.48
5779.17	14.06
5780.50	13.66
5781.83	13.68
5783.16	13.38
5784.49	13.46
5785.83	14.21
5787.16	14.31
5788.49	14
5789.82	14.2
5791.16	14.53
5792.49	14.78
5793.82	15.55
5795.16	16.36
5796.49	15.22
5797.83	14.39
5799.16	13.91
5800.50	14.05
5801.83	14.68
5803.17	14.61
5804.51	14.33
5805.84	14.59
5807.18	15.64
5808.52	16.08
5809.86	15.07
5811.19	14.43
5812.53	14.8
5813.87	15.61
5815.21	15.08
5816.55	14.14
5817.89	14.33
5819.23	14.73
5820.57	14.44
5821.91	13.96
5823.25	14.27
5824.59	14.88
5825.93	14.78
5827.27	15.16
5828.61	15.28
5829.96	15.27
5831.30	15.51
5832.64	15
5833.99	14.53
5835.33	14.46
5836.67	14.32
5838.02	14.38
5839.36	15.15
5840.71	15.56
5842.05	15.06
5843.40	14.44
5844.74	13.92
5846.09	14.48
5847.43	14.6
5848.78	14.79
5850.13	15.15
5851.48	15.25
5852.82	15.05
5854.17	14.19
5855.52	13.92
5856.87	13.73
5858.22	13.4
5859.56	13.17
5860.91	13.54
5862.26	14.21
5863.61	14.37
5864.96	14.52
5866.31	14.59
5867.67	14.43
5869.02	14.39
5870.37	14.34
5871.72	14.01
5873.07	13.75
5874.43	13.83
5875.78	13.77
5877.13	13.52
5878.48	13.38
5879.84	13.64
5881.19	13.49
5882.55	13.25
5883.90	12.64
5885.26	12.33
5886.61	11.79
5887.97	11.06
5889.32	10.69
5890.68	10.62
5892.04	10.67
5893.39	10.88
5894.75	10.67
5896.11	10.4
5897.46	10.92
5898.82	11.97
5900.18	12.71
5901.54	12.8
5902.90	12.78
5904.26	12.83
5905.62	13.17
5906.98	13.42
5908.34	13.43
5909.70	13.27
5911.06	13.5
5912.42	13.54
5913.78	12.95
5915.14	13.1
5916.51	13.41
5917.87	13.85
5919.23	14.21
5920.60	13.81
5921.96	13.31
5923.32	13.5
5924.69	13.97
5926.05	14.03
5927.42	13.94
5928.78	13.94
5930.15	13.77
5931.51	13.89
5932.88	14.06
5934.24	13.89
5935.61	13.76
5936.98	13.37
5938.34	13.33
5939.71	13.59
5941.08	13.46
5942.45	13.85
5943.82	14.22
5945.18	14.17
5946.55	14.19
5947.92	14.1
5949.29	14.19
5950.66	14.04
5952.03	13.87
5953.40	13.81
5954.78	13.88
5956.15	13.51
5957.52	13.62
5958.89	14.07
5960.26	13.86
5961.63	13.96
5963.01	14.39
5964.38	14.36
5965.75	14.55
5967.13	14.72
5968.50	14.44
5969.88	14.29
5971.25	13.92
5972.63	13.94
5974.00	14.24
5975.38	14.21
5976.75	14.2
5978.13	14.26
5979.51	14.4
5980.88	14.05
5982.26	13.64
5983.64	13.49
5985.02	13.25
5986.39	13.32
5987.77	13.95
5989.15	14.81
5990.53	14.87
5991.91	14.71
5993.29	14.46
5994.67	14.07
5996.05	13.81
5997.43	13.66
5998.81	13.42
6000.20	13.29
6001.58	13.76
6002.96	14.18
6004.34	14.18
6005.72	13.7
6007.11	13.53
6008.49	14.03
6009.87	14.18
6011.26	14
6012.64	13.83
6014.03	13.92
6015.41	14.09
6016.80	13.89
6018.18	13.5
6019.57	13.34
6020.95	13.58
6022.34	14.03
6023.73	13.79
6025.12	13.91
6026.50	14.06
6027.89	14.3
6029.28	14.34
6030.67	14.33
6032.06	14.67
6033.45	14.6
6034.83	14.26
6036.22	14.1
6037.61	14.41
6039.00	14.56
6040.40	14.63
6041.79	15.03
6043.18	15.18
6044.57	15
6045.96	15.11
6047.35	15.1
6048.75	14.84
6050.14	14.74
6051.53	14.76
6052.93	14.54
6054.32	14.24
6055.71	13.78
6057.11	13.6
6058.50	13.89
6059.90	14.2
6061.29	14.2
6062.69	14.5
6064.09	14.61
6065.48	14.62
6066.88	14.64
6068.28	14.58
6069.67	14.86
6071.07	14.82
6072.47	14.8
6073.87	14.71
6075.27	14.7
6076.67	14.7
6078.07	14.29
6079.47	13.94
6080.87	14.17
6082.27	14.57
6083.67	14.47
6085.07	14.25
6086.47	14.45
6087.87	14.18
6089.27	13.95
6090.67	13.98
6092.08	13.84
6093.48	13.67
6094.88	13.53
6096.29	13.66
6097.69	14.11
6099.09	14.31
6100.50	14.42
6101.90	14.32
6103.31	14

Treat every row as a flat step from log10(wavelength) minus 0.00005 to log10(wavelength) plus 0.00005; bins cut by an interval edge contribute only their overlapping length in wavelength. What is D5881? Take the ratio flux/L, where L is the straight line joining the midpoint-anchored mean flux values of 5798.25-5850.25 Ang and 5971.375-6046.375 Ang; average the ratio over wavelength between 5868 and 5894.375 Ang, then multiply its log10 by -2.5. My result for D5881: 0.14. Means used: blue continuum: 14.7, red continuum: 14.1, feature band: 12.7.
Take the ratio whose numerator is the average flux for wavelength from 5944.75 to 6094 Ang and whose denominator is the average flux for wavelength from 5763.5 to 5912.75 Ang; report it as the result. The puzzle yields 1.0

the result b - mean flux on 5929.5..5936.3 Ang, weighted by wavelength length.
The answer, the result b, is 13.9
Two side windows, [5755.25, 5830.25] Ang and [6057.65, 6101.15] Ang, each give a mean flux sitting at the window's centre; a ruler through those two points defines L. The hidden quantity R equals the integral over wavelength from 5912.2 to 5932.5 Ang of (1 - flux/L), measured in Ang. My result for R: 1.0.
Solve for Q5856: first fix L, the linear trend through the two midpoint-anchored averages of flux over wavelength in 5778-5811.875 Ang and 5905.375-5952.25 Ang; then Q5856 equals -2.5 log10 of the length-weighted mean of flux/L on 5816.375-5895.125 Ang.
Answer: 0.02 mag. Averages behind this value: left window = 14.5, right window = 13.7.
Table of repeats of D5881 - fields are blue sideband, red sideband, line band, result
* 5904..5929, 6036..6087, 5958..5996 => -0.02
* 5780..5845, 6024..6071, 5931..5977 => 0.04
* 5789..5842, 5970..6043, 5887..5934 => 0.13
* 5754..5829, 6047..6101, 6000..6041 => 0.02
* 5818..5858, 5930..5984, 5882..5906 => 0.22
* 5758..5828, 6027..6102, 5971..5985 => 0.03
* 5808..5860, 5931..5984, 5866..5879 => 0.04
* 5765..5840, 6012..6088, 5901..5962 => 0.06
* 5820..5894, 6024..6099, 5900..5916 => 0.07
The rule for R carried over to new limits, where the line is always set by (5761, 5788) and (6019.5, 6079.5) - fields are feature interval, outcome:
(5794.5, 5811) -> -0.9 Ang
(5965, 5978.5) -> 0.1 Ang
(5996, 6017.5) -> 0.8 Ang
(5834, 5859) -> -0.6 Ang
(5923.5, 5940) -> 0.6 Ang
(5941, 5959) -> 0.5 Ang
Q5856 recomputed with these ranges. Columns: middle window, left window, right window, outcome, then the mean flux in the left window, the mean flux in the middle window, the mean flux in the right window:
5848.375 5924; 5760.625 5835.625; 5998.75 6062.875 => 0.09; 14.5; 13.2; 14.2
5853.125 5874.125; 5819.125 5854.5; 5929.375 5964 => 0.04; 14.8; 14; 13.9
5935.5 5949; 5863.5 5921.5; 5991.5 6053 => -0.03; 12.9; 13.8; 14.2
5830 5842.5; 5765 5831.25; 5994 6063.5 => -0.03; 14.5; 14.9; 14.2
